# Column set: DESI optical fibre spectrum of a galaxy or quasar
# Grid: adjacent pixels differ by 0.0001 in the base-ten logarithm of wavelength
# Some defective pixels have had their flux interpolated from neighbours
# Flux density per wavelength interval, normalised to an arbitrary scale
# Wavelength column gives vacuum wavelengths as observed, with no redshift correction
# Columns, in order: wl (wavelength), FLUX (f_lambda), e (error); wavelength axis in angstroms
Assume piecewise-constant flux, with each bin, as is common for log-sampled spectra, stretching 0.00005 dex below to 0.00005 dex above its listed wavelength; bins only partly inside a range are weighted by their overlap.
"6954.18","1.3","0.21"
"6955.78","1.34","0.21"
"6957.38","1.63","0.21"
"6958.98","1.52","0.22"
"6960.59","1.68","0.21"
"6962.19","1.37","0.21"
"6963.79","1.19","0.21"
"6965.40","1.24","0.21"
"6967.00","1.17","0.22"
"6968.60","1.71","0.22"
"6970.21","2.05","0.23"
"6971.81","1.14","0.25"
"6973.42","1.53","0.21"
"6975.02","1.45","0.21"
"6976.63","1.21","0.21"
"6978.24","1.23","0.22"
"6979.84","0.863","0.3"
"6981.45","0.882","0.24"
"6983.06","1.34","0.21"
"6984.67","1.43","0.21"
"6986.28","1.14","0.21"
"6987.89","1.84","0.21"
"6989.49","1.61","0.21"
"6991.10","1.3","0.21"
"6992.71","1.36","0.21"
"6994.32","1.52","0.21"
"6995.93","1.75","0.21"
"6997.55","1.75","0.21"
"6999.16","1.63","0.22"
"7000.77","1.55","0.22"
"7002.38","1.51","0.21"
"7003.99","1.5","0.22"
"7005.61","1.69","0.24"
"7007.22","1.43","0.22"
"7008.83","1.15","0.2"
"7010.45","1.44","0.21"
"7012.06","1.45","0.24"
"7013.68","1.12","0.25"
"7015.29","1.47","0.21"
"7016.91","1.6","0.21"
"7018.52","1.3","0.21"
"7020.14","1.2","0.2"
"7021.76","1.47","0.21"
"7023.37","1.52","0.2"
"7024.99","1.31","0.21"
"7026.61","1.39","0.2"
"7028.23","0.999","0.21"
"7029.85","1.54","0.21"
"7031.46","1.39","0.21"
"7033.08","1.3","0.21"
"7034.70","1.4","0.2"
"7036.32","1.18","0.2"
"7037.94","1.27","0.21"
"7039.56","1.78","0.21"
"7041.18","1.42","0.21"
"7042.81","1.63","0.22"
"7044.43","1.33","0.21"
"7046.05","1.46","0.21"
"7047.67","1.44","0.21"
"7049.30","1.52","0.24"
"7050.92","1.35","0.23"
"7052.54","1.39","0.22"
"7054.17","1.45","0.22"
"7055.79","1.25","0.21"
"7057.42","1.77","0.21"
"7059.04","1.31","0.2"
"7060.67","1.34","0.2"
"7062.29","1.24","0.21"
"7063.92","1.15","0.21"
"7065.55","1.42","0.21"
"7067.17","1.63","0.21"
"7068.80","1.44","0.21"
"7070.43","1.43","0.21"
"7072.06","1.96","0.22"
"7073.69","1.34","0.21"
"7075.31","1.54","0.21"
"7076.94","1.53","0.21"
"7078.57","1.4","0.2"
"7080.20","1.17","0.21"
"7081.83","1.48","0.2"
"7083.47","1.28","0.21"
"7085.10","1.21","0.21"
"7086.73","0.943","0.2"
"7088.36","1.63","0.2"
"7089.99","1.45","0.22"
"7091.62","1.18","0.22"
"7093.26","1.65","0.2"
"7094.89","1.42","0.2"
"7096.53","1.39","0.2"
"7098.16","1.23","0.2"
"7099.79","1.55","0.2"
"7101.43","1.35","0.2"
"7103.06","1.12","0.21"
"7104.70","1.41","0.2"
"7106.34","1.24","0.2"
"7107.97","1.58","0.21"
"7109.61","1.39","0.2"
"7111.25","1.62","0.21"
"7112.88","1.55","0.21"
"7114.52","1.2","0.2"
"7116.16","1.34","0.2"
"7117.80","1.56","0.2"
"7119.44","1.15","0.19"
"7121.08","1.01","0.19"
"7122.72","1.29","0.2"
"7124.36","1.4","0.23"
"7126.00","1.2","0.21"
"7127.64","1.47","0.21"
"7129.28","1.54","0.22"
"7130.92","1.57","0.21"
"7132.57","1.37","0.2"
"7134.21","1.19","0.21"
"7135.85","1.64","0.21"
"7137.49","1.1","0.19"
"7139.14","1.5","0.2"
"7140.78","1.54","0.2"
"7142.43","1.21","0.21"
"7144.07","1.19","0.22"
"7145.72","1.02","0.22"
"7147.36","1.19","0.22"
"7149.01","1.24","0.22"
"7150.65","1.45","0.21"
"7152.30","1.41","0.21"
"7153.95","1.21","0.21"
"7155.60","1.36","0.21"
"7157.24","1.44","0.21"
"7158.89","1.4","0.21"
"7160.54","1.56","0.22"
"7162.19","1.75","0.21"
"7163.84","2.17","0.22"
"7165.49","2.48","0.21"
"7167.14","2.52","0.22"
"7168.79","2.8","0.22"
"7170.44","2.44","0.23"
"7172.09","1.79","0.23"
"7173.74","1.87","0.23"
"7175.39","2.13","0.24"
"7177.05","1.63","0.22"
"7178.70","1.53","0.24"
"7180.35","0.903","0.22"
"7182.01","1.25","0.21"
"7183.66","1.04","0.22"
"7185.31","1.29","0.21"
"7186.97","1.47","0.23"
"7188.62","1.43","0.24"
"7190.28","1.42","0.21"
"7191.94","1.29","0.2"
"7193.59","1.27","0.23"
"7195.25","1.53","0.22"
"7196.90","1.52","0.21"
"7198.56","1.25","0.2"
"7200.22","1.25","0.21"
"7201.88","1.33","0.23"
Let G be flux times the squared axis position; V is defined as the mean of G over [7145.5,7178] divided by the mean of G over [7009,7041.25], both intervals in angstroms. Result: 1.33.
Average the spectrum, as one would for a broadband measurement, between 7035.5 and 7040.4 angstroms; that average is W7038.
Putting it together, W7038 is 1.41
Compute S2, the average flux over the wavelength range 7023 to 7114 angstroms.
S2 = 1.4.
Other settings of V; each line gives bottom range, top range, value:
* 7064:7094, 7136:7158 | 0.94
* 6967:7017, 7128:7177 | 1.19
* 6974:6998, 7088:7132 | 1.04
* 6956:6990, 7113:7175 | 1.16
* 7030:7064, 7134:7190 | 1.15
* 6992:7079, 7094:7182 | 1.07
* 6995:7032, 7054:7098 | 0.99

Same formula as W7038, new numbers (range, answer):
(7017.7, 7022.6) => 1.33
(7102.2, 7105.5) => 1.27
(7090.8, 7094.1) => 1.41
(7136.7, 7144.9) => 1.31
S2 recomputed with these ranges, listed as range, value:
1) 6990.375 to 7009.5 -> 1.52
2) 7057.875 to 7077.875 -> 1.45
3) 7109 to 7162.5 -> 1.36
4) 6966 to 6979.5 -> 1.41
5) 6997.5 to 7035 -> 1.41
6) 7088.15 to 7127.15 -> 1.37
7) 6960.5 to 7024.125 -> 1.42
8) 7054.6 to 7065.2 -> 1.35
